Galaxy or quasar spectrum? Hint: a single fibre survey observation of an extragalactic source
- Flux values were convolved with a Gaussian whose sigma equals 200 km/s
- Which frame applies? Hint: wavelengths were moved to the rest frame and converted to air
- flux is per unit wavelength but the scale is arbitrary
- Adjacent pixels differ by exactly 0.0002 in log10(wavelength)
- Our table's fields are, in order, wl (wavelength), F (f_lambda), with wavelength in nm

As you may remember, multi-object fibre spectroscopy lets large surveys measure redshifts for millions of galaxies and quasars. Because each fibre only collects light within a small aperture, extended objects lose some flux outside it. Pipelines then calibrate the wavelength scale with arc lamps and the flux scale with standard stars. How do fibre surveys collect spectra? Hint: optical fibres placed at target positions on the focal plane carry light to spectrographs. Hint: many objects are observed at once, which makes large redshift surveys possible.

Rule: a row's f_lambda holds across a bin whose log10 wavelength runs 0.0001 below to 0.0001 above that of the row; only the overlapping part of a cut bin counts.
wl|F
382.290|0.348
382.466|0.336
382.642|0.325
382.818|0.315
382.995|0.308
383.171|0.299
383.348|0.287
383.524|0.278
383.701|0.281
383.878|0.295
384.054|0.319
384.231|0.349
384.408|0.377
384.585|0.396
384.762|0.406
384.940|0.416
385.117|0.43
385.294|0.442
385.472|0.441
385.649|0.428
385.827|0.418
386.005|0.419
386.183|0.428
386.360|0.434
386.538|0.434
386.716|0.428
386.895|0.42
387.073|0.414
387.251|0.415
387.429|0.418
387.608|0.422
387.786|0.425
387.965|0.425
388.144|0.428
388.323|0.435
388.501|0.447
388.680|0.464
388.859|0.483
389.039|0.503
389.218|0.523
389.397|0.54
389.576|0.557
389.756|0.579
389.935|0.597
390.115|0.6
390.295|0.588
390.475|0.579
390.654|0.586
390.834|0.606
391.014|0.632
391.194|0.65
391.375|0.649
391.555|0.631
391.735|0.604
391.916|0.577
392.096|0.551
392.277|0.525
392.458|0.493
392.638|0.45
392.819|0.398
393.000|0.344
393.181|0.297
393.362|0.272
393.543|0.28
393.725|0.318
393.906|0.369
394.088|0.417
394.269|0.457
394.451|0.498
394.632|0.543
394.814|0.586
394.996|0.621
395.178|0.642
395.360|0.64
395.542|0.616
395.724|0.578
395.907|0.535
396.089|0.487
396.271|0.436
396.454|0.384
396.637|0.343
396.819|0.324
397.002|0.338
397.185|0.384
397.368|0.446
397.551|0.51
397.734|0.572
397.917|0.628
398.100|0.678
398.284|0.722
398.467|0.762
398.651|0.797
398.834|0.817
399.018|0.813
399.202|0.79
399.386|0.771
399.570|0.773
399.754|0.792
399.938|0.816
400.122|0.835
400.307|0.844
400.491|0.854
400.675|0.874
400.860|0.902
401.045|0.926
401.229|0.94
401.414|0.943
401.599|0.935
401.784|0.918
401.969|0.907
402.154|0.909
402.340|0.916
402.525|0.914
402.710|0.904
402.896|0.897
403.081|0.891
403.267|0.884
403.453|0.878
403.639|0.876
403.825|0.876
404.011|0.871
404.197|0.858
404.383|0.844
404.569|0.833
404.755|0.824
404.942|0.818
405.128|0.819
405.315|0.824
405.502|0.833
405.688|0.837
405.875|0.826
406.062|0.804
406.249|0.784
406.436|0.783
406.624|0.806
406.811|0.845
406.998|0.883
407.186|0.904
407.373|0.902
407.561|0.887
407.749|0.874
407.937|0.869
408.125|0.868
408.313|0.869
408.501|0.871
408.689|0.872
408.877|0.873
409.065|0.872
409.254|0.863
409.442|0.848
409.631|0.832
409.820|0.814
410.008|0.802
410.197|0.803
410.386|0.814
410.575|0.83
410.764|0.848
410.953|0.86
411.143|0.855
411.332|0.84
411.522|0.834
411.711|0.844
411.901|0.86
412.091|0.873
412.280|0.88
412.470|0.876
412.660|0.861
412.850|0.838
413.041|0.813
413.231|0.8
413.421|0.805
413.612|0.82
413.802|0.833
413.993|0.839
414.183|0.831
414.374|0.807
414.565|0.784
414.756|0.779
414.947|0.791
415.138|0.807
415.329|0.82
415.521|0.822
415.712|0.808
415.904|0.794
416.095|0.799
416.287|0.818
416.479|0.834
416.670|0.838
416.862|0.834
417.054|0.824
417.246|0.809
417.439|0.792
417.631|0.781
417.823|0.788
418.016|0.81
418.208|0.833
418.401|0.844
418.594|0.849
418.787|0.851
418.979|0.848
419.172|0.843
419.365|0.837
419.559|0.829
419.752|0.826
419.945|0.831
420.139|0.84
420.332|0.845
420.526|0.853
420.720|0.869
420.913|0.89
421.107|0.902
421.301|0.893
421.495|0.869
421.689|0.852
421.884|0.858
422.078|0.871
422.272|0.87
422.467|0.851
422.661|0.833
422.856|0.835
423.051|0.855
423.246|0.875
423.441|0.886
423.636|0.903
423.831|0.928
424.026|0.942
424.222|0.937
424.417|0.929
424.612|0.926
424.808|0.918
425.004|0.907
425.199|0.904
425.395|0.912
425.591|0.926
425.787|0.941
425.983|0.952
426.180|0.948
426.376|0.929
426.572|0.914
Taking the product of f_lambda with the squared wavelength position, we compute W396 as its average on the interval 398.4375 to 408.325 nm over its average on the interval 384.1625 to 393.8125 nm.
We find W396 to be 1.96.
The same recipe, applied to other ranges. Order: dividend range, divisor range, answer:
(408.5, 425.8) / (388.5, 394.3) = 1.92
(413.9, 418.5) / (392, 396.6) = 1.93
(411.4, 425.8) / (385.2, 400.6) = 1.80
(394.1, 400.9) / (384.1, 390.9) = 1.42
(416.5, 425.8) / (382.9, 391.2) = 2.29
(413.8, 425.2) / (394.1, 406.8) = 1.26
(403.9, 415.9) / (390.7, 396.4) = 1.80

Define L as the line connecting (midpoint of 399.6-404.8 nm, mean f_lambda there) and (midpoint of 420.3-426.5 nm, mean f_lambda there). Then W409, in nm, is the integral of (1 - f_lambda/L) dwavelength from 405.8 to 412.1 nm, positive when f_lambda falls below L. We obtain 0.27 nm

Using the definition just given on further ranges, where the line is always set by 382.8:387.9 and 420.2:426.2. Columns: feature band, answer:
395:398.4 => 0.114 nm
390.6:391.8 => -0.415 nm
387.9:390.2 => -0.375 nm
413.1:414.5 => -0.095 nm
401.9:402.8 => -0.436 nm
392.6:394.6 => 0.487 nm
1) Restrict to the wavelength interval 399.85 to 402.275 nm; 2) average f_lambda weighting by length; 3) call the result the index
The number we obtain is 0.893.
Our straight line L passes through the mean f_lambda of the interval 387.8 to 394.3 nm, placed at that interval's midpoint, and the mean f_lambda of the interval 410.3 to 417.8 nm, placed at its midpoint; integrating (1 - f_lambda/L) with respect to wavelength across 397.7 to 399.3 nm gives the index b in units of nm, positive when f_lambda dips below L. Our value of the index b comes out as -0.36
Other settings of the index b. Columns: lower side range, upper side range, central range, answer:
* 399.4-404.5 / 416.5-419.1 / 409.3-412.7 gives 0.02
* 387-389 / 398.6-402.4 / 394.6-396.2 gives 0.24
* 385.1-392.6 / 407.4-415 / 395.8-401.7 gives -0.26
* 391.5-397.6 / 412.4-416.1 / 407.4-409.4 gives -0.45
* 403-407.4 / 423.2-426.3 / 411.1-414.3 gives 0.12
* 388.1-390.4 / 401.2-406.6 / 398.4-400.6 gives -0.13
